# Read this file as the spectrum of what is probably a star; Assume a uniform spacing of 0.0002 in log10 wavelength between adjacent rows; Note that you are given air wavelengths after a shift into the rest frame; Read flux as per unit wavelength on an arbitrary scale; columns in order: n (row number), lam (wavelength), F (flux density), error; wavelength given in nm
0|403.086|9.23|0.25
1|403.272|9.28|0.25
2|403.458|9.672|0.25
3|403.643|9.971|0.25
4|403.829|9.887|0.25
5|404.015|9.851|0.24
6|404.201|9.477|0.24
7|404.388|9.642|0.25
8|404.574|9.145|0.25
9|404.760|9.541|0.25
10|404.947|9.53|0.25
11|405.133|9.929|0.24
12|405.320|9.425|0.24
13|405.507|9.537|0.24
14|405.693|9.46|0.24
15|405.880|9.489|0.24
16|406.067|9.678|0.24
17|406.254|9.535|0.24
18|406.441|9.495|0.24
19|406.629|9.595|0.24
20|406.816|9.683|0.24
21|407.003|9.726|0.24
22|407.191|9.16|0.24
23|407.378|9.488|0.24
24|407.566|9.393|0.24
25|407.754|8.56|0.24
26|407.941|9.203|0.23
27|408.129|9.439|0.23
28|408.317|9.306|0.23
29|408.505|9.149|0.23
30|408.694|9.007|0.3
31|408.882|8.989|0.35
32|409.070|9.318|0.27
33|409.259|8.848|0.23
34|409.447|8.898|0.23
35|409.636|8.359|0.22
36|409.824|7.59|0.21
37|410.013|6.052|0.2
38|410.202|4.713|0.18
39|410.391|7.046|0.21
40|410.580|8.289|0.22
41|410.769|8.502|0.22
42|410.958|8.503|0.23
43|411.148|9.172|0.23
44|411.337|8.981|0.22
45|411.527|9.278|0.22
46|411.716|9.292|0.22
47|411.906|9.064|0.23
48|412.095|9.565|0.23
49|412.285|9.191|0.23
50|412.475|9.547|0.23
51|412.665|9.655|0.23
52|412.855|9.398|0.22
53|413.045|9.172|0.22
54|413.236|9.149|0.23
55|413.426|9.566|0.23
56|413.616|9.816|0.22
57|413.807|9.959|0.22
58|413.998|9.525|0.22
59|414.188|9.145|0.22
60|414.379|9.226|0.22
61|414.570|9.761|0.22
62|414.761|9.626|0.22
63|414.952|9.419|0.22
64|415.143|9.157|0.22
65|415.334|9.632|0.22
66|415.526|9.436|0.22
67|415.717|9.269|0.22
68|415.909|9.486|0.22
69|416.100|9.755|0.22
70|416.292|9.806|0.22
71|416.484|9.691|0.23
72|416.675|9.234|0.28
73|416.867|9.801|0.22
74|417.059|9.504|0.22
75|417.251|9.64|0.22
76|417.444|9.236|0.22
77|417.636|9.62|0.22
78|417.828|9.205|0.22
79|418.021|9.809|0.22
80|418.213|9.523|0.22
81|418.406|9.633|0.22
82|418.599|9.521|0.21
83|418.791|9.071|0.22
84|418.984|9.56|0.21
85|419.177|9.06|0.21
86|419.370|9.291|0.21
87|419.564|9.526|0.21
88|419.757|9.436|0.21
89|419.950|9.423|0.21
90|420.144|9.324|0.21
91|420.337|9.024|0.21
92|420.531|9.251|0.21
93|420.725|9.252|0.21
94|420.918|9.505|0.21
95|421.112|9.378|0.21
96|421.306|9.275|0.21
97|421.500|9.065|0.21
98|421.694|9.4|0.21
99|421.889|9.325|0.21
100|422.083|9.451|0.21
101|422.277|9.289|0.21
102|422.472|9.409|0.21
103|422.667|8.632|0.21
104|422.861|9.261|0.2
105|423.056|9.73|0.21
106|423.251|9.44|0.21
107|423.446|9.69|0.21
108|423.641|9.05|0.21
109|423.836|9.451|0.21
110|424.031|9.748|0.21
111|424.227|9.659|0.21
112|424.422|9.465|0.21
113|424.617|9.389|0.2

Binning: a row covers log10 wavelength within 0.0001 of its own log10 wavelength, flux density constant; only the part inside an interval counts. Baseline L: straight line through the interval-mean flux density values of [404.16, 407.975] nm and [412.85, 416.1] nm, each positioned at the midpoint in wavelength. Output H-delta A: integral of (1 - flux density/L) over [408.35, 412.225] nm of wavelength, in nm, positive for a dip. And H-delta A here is 0.41 nm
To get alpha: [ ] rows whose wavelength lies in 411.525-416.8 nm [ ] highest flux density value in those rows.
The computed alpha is 9.959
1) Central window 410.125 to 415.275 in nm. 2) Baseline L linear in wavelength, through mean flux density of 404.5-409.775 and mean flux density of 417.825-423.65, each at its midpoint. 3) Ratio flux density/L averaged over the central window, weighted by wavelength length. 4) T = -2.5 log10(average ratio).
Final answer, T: 0.03 mag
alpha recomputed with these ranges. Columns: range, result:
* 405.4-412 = 9.726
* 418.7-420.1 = 9.56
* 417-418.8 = 9.809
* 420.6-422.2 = 9.505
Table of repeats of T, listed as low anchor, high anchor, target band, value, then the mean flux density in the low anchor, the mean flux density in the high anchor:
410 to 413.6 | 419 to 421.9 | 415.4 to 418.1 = -0.06 mag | 8.73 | 9.31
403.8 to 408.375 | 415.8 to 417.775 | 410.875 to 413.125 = 0.03 mag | 9.48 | 9.57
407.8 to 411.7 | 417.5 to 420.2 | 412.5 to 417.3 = -0.06 mag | 8.45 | 9.43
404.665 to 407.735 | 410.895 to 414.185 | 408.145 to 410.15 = 0.11 mag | 9.52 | 9.35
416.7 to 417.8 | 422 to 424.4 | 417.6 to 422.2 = 0.01 mag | 9.52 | 9.4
